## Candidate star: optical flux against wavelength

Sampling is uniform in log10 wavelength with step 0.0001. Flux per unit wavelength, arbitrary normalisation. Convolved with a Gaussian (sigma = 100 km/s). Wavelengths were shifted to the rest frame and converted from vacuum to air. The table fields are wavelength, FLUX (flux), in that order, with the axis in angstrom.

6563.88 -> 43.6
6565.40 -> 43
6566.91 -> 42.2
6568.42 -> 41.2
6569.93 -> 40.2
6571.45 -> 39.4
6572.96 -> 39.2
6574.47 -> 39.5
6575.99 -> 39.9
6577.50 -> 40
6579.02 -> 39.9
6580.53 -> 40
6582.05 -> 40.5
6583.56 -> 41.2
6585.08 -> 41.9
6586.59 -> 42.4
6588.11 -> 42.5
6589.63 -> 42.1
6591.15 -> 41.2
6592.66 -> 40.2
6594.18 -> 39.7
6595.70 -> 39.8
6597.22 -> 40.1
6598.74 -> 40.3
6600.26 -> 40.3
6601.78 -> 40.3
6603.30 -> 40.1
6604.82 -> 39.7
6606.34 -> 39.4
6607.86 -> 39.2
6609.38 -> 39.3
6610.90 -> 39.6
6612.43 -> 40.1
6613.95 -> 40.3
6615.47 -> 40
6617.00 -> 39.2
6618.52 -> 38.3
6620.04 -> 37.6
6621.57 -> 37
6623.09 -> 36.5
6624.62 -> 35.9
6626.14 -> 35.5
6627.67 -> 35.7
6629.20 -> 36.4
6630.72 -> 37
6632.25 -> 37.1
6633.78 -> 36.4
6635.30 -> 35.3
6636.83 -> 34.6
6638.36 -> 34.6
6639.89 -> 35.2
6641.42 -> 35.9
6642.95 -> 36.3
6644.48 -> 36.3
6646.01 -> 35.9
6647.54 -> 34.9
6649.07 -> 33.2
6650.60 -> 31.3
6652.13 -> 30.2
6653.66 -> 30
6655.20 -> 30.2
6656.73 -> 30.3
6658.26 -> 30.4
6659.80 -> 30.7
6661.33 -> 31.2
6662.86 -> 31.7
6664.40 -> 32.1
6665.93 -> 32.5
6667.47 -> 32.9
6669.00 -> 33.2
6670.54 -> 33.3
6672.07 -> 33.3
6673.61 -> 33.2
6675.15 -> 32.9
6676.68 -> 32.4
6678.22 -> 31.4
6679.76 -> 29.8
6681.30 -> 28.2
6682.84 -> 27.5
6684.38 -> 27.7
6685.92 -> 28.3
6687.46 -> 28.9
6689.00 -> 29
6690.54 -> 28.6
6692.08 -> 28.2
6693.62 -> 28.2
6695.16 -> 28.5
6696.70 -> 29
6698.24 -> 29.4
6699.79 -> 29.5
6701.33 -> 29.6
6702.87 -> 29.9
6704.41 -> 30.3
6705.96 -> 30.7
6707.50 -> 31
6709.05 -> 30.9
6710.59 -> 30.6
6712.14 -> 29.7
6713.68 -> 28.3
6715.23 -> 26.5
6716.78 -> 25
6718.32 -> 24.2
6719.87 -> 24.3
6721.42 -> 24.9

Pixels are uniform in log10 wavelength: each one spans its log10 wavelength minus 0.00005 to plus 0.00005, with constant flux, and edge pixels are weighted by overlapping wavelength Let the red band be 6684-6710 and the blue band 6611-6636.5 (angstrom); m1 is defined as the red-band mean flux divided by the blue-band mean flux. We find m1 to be 0.78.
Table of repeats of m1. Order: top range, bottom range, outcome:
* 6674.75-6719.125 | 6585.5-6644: 0.76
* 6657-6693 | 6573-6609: 0.76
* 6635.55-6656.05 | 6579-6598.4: 0.82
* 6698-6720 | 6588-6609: 0.71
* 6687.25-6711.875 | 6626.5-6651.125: 0.83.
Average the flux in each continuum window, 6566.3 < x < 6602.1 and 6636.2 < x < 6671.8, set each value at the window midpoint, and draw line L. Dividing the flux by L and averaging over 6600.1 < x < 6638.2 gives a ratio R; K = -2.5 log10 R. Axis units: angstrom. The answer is -0.03 mag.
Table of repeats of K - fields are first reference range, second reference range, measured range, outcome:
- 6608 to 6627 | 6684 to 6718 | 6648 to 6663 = 0.10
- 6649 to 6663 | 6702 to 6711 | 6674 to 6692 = 0.04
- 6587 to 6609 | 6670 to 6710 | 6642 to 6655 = 0.04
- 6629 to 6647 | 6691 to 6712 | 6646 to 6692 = 0.06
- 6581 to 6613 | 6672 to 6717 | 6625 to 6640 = 0.02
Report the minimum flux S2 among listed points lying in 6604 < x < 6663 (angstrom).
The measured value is 30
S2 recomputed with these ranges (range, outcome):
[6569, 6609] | 39.2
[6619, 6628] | 35.5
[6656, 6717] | 25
